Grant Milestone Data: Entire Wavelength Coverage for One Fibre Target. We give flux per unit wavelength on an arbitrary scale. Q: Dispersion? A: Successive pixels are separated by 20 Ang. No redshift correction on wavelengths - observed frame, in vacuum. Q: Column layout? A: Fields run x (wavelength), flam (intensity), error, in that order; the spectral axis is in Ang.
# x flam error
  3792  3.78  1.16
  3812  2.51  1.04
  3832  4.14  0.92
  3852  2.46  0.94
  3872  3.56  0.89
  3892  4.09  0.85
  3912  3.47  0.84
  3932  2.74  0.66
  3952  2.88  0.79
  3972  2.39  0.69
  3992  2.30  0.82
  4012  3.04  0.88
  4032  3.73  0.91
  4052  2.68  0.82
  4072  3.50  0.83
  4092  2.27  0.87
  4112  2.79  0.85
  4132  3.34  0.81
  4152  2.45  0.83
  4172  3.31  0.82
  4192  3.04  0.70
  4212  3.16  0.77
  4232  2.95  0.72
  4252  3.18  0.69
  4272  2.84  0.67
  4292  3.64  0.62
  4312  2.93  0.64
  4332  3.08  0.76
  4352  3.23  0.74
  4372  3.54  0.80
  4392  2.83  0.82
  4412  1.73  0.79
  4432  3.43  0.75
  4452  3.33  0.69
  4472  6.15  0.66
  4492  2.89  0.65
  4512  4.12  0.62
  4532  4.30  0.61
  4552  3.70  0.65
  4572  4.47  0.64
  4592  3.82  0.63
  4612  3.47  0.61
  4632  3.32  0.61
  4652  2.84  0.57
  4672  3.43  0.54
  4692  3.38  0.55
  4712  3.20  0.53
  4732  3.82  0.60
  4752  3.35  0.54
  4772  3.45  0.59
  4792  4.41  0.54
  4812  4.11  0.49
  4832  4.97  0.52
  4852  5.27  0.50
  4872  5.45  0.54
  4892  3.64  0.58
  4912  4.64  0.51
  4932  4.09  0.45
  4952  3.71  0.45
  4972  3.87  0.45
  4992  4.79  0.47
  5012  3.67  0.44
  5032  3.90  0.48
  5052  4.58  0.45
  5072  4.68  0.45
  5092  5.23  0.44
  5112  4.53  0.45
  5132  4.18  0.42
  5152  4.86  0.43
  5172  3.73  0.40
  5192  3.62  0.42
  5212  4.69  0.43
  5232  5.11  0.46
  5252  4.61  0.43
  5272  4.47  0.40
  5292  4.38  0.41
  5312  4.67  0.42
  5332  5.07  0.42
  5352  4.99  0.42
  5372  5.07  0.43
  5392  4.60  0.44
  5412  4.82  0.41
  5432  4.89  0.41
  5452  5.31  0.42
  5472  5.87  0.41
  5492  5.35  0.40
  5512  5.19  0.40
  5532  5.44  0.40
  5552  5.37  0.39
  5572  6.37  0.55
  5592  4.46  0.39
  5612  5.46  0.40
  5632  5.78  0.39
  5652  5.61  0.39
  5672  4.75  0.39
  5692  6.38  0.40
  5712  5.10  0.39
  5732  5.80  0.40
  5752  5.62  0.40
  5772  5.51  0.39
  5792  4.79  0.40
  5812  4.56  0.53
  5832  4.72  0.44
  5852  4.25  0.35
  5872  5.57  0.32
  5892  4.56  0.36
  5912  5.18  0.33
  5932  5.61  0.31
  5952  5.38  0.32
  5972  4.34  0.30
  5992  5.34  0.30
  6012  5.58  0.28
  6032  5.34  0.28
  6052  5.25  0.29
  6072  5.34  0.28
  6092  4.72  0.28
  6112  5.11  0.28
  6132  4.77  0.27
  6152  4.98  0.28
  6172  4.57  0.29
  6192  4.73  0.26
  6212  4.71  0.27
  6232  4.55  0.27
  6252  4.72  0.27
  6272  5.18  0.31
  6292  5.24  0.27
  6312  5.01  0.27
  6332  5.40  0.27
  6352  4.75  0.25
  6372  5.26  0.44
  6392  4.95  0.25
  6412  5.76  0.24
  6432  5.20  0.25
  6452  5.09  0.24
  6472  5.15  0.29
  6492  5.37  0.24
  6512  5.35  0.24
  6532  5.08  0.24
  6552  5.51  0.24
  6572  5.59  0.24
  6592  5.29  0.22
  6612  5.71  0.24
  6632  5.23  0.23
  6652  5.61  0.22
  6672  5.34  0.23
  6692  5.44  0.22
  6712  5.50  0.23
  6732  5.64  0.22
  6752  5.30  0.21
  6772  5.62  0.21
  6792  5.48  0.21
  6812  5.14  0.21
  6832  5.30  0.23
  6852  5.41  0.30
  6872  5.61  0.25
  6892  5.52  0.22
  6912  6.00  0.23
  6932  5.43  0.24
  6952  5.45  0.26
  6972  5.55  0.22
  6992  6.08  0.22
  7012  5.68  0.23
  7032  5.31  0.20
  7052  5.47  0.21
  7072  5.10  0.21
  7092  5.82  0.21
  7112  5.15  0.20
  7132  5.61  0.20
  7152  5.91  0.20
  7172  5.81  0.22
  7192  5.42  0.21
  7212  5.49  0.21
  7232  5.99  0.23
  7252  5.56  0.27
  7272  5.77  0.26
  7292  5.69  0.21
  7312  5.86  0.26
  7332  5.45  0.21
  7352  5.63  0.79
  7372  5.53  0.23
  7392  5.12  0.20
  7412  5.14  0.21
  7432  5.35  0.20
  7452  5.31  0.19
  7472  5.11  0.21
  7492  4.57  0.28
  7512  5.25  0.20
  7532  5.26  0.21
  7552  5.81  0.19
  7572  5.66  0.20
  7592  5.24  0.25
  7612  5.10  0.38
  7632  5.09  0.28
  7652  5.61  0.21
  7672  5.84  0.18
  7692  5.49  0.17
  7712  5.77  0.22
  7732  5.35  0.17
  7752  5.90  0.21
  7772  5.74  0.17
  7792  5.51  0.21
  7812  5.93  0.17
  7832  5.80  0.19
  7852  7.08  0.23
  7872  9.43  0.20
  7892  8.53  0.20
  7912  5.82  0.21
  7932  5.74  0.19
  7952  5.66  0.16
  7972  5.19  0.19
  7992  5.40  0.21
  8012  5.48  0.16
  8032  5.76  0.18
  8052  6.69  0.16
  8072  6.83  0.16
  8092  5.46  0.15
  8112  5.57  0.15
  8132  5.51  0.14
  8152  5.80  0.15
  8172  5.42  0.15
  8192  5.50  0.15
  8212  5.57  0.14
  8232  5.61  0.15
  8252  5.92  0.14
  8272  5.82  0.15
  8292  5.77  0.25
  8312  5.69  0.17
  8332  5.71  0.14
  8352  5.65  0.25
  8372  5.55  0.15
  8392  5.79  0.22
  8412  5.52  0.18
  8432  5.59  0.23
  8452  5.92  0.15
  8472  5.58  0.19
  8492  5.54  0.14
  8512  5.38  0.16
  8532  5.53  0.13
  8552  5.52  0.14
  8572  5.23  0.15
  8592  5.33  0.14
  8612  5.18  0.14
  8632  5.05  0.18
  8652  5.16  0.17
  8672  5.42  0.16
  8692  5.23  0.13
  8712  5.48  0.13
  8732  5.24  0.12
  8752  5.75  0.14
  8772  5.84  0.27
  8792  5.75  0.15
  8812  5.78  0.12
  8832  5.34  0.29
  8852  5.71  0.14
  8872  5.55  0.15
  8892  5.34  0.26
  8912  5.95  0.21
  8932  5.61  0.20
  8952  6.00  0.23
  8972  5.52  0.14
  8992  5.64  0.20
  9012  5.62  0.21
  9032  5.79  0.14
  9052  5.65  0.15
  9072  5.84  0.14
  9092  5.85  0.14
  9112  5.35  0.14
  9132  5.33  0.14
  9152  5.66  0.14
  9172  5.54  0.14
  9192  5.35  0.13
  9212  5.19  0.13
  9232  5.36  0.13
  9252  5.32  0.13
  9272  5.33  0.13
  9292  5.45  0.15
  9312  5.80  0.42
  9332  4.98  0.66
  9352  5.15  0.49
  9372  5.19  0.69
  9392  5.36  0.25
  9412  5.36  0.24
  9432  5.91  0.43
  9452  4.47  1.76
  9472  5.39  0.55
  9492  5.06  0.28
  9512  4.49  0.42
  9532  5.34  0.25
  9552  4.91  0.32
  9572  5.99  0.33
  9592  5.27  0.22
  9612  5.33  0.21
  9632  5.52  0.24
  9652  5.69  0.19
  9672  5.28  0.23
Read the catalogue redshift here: 0.199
